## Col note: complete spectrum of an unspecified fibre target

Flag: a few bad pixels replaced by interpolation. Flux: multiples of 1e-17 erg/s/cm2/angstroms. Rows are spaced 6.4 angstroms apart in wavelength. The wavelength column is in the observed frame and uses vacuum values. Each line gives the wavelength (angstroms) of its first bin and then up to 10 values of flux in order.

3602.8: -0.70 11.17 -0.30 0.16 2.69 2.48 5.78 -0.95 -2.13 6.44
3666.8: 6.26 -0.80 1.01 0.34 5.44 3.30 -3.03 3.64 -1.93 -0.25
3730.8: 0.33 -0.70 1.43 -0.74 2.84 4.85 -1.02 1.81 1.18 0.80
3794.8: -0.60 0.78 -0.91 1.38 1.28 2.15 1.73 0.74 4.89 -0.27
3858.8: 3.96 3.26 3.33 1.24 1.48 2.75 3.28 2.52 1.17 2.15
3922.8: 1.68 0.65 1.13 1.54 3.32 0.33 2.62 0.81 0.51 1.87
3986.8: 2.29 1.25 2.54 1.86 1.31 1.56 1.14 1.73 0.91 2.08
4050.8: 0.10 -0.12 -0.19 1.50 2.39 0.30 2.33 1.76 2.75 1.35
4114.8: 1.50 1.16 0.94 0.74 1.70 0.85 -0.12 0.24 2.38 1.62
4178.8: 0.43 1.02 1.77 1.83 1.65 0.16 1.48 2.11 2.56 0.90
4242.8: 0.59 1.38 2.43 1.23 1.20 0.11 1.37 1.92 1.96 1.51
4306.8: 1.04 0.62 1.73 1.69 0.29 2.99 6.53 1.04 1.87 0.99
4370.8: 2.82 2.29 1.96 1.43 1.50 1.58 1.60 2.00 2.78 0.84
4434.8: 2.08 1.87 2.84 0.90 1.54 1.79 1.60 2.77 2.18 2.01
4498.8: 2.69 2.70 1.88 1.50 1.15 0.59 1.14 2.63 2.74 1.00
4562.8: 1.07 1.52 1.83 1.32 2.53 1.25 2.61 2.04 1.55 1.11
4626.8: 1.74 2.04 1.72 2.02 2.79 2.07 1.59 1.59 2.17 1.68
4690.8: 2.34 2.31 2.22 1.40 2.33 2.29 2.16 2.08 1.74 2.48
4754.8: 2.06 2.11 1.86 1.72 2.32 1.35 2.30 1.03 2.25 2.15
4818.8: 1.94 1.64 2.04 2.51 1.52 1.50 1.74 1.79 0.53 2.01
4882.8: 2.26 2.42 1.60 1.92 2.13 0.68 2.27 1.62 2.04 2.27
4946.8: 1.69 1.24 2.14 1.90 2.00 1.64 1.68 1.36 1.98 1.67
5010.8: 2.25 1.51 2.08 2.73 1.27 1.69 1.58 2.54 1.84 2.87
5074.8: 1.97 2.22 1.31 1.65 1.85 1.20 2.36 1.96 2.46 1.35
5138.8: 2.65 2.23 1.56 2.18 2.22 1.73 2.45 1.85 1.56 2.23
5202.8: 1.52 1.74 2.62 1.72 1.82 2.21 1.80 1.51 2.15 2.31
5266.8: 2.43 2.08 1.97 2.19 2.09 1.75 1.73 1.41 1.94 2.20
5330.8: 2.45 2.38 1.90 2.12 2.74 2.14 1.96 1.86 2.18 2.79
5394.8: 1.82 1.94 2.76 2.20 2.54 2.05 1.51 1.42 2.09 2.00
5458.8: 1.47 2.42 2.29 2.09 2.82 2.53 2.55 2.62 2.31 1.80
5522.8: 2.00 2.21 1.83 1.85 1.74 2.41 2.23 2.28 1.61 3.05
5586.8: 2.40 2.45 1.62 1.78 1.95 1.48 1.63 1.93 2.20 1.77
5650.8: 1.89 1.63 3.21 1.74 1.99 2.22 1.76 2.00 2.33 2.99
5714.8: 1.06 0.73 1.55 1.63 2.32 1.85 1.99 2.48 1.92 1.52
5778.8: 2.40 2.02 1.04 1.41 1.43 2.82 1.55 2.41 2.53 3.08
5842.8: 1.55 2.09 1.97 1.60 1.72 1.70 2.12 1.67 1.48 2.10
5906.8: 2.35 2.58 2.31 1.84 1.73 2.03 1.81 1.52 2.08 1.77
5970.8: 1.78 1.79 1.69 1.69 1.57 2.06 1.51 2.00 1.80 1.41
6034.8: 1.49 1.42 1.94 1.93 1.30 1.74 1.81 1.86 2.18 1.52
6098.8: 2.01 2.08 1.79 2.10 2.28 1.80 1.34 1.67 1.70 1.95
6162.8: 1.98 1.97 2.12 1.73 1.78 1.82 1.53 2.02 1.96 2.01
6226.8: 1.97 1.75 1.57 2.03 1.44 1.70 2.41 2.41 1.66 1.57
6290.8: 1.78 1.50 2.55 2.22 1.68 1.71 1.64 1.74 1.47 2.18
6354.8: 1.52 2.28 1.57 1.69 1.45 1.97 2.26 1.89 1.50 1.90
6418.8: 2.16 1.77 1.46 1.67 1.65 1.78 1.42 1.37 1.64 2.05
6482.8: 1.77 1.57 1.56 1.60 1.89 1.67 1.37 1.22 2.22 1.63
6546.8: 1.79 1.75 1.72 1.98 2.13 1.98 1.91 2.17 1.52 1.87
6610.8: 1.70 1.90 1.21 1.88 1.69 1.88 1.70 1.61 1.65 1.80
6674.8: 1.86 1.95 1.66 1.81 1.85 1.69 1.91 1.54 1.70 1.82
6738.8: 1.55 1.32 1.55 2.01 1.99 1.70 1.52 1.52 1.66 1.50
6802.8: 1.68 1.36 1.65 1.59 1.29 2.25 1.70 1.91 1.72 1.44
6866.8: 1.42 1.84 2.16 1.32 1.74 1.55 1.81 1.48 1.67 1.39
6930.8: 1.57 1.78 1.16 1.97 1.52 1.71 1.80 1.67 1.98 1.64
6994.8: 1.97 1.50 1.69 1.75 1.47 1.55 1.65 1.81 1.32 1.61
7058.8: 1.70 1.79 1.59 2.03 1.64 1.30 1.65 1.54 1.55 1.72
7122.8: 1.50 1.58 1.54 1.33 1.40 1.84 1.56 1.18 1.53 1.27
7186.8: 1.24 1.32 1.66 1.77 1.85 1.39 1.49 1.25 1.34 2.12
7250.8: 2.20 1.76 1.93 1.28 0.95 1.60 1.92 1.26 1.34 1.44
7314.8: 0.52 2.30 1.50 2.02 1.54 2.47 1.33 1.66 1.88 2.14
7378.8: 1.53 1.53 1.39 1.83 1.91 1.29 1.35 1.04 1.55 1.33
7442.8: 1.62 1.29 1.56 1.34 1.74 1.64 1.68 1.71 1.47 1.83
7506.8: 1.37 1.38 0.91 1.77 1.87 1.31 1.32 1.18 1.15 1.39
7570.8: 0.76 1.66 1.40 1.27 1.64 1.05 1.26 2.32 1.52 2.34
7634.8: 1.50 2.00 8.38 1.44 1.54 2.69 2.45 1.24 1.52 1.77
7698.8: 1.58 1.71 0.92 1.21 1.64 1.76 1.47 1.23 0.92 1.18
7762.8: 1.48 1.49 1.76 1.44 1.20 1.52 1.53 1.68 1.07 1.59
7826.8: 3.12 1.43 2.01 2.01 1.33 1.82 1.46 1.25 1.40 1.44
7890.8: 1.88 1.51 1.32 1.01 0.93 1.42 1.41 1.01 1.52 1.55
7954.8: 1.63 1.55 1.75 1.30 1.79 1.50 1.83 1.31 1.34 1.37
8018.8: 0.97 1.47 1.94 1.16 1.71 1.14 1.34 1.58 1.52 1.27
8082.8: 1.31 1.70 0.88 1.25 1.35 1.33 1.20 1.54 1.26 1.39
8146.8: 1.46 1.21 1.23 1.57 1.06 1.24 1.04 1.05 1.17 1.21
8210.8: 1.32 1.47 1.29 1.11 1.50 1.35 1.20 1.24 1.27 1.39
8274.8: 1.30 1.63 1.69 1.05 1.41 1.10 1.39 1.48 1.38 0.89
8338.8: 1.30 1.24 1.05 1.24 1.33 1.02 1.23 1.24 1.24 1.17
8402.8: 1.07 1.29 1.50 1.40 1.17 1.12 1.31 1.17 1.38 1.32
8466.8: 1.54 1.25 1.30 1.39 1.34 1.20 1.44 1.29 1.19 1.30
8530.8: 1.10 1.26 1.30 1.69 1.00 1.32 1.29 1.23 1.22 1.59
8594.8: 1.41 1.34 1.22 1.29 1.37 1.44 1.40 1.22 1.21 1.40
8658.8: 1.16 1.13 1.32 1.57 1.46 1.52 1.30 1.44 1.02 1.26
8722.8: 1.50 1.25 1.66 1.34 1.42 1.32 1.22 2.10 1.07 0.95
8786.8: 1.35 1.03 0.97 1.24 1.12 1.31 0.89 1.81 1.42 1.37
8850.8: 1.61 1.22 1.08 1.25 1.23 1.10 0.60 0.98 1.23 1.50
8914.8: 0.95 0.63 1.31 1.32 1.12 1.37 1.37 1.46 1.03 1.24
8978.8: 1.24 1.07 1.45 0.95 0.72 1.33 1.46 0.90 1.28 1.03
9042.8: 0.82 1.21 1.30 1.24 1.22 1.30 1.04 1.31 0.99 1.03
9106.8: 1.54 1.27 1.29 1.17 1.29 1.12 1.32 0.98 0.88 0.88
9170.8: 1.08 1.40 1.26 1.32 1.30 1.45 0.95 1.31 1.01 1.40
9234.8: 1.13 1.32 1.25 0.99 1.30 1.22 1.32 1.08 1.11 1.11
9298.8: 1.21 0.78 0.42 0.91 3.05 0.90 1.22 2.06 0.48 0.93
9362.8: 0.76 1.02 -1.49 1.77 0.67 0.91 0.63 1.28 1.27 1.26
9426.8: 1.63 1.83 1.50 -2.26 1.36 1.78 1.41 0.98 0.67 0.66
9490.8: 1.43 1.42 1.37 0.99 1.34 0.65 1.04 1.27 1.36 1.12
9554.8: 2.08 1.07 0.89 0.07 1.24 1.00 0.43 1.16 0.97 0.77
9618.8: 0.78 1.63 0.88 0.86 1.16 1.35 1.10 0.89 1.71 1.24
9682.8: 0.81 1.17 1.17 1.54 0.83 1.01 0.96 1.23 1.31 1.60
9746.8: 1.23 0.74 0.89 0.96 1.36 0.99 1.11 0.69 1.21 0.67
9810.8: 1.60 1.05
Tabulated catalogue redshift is 0.16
